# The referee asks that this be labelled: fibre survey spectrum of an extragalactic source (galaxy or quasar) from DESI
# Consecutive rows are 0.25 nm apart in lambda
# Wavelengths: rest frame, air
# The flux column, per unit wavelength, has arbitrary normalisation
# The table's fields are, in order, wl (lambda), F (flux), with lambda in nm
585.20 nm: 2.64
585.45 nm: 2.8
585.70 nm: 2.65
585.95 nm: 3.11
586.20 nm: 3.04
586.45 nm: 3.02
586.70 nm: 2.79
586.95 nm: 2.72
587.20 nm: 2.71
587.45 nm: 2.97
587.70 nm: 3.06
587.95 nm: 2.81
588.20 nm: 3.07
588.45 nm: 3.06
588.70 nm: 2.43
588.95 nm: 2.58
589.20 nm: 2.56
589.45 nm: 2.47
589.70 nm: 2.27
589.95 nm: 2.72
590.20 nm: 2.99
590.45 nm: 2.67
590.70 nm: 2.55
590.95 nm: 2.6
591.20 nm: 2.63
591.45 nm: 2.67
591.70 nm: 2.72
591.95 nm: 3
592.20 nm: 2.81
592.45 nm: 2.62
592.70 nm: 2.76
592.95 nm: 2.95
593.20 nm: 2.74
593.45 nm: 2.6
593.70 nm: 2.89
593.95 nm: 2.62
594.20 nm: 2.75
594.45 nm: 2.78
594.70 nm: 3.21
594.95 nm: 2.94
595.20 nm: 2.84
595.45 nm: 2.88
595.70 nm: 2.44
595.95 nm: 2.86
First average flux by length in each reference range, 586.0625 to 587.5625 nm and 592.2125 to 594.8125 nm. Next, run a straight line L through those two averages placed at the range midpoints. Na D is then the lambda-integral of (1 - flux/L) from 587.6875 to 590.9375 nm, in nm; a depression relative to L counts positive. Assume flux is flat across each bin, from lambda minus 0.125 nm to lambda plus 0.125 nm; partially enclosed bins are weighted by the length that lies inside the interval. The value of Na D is 0.17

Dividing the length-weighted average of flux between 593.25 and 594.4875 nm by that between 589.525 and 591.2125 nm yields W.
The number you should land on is 1.04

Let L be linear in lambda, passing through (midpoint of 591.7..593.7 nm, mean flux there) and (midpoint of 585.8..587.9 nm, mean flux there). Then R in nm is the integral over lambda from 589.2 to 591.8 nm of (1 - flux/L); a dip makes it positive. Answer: 0.19 nm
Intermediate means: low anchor 2.92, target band 2.62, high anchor 2.79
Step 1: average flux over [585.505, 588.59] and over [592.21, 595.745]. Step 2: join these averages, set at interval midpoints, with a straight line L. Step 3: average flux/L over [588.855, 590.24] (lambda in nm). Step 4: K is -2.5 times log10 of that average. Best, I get 0.12 mag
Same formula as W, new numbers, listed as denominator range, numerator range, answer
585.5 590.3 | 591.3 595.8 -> 1.00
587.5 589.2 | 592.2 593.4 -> 0.98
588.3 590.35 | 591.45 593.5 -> 1.05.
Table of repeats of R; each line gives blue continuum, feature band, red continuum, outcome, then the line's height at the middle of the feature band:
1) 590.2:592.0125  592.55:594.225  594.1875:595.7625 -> 0.02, 2.79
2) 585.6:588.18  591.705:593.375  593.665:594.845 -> 0.03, 2.86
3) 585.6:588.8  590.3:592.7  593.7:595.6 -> 0.14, 2.87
